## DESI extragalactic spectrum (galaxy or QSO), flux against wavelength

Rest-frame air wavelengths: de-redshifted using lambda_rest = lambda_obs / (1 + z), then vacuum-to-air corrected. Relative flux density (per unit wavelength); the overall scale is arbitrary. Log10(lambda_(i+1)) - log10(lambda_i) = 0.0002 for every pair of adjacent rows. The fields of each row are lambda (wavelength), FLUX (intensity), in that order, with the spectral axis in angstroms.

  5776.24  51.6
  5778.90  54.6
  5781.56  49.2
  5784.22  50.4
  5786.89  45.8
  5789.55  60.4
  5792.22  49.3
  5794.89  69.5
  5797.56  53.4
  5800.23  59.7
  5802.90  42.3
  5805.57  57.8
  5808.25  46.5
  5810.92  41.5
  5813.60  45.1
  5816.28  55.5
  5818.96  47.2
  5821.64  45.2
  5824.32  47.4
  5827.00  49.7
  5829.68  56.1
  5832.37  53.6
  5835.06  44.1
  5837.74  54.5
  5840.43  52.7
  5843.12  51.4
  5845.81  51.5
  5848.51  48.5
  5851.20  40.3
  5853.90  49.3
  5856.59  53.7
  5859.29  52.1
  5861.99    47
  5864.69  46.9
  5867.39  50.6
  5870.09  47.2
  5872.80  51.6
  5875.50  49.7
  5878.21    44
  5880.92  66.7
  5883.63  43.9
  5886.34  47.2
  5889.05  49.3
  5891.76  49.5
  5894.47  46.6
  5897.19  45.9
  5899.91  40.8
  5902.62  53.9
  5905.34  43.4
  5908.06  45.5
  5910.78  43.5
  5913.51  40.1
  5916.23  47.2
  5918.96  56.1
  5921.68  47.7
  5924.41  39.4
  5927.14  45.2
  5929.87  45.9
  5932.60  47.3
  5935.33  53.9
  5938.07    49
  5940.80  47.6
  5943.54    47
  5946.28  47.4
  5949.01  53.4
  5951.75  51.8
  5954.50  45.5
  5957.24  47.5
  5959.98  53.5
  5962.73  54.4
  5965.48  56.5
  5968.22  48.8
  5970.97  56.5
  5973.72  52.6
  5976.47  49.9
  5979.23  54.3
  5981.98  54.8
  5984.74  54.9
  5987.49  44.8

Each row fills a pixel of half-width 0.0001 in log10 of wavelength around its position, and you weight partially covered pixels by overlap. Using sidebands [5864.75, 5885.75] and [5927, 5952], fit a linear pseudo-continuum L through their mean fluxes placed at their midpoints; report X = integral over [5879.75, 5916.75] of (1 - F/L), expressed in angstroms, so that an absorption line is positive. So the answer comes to 1.8 angstroms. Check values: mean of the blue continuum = 50.2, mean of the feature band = 47.3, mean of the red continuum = 48.9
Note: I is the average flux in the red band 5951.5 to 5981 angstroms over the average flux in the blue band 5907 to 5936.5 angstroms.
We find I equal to 1.1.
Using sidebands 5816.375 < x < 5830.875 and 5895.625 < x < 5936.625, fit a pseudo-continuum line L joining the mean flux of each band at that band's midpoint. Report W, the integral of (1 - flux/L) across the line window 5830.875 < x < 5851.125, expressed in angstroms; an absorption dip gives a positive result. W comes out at -0.5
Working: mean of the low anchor 49.6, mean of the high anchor 46.4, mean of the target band 50.3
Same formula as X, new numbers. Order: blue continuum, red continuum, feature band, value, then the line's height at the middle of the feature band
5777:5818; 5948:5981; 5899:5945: 4.70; 52.1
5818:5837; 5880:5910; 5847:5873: 0.04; 48.7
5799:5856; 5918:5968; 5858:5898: 0.17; 49.5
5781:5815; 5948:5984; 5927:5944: 1.28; 52.2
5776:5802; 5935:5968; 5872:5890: 0.62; 52.1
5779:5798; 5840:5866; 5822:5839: 0.12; 50.9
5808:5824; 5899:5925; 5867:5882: -1.63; 46.4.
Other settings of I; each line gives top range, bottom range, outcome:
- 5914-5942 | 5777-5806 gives 0.89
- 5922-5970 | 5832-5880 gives 0.99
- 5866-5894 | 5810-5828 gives 1.05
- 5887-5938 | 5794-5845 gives 0.92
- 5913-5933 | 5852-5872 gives 0.94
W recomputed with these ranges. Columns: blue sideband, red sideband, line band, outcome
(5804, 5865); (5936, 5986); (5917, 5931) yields 1.09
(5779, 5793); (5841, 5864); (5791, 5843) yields -0.72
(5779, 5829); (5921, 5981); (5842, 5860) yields 0.44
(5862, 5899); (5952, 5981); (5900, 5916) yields 1.56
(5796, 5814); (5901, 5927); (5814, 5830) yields -0.05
